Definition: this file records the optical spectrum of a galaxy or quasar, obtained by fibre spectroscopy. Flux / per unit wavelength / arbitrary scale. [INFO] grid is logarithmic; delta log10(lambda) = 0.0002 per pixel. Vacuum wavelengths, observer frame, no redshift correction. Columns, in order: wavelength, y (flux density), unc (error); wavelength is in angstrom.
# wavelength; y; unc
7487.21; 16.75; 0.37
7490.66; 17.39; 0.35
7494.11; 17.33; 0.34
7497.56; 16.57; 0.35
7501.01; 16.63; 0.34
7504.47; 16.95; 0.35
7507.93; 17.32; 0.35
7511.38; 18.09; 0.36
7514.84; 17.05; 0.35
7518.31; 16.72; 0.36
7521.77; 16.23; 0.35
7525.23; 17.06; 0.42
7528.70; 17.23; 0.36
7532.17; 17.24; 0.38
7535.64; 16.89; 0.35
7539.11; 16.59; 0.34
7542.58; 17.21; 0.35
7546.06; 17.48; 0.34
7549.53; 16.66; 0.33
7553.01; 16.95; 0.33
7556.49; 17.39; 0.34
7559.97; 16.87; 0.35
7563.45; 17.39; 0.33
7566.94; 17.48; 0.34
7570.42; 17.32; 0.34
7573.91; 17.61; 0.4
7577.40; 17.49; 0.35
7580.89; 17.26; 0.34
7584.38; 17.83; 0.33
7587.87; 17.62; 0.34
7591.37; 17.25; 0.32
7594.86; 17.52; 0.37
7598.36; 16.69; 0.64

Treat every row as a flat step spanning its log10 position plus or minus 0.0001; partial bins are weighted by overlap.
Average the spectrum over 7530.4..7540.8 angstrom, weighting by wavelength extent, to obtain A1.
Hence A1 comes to 16.9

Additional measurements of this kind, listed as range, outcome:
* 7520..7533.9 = 16.9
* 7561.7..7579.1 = 17.5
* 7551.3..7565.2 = 17.1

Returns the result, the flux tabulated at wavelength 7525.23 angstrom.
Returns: 17.06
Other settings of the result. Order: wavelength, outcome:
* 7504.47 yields 16.95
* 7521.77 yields 16.23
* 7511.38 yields 18.09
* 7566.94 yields 17.48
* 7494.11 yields 17.33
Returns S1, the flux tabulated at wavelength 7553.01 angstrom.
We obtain 16.95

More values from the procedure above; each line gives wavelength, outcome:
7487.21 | 16.75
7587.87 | 17.62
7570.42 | 17.32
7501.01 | 16.63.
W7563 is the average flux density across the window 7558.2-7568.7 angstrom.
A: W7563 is 17.3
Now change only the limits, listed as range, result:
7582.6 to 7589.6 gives 17.7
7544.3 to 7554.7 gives 17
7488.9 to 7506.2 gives 17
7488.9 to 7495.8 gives 17.4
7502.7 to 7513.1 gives 17.5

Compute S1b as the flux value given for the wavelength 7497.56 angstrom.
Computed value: 16.57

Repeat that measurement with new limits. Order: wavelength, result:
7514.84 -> 17.05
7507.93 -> 17.32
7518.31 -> 16.72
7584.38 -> 17.83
